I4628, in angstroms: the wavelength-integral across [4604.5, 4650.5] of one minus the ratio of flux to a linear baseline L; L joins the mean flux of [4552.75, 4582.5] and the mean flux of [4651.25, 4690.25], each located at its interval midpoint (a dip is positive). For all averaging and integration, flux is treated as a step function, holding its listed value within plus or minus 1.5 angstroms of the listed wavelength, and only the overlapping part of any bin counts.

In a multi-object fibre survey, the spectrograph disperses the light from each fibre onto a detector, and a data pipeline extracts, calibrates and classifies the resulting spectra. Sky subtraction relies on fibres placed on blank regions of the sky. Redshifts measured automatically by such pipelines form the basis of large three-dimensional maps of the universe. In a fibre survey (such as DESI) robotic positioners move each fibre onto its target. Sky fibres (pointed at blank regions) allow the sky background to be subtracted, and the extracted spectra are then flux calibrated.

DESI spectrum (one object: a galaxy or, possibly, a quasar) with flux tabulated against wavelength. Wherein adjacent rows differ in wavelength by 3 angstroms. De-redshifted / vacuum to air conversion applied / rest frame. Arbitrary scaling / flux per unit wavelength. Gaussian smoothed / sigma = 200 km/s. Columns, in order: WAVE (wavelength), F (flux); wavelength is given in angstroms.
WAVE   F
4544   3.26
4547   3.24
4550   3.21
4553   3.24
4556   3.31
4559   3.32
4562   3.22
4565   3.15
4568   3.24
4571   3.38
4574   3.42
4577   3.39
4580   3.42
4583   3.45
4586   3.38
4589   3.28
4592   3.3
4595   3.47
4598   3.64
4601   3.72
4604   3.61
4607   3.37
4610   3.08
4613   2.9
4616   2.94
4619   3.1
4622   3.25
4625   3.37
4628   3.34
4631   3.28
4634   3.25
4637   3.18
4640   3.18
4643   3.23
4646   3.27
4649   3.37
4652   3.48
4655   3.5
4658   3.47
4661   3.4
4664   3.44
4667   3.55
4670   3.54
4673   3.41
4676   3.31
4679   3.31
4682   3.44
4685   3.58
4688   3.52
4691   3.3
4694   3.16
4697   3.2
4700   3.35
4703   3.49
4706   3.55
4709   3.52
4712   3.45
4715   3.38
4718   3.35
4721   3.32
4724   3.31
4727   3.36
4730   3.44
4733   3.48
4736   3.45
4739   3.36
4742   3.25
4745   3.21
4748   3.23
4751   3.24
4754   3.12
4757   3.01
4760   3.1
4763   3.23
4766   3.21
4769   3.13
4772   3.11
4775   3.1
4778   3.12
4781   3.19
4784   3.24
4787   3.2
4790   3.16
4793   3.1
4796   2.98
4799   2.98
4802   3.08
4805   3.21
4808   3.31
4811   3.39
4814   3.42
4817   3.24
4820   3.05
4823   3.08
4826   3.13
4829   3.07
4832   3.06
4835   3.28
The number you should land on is 2.4 angstroms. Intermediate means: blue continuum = 3.32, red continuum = 3.45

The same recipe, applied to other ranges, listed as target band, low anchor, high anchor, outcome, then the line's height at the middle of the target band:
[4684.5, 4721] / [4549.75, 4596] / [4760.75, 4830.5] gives -1.9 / 3.23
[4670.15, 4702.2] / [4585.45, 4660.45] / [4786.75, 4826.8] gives -1.0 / 3.27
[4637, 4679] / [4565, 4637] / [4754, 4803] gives -1.6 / 3.26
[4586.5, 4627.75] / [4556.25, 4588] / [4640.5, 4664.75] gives 0.5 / 3.36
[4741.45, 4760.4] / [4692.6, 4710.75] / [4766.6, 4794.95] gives 0.4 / 3.24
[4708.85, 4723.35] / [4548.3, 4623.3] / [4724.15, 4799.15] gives -0.7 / 3.23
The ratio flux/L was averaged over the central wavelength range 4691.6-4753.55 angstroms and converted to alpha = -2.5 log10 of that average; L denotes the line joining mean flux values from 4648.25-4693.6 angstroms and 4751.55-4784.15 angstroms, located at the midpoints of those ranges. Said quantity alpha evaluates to -0.02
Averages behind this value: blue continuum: 3.44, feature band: 3.35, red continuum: 3.14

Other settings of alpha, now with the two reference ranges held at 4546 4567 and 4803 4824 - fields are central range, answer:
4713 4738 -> -0.047 mag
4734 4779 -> 0.016 mag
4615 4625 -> 0.033 mag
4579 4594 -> -0.041 mag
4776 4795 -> 0.028 mag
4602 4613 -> -0.022 mag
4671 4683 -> -0.043 mag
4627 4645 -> 0.000 mag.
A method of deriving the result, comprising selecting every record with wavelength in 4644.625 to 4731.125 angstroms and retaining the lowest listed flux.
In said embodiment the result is 3.16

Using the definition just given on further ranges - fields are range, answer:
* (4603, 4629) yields 2.9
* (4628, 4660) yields 3.18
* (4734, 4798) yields 2.98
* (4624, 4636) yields 3.25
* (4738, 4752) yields 3.21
